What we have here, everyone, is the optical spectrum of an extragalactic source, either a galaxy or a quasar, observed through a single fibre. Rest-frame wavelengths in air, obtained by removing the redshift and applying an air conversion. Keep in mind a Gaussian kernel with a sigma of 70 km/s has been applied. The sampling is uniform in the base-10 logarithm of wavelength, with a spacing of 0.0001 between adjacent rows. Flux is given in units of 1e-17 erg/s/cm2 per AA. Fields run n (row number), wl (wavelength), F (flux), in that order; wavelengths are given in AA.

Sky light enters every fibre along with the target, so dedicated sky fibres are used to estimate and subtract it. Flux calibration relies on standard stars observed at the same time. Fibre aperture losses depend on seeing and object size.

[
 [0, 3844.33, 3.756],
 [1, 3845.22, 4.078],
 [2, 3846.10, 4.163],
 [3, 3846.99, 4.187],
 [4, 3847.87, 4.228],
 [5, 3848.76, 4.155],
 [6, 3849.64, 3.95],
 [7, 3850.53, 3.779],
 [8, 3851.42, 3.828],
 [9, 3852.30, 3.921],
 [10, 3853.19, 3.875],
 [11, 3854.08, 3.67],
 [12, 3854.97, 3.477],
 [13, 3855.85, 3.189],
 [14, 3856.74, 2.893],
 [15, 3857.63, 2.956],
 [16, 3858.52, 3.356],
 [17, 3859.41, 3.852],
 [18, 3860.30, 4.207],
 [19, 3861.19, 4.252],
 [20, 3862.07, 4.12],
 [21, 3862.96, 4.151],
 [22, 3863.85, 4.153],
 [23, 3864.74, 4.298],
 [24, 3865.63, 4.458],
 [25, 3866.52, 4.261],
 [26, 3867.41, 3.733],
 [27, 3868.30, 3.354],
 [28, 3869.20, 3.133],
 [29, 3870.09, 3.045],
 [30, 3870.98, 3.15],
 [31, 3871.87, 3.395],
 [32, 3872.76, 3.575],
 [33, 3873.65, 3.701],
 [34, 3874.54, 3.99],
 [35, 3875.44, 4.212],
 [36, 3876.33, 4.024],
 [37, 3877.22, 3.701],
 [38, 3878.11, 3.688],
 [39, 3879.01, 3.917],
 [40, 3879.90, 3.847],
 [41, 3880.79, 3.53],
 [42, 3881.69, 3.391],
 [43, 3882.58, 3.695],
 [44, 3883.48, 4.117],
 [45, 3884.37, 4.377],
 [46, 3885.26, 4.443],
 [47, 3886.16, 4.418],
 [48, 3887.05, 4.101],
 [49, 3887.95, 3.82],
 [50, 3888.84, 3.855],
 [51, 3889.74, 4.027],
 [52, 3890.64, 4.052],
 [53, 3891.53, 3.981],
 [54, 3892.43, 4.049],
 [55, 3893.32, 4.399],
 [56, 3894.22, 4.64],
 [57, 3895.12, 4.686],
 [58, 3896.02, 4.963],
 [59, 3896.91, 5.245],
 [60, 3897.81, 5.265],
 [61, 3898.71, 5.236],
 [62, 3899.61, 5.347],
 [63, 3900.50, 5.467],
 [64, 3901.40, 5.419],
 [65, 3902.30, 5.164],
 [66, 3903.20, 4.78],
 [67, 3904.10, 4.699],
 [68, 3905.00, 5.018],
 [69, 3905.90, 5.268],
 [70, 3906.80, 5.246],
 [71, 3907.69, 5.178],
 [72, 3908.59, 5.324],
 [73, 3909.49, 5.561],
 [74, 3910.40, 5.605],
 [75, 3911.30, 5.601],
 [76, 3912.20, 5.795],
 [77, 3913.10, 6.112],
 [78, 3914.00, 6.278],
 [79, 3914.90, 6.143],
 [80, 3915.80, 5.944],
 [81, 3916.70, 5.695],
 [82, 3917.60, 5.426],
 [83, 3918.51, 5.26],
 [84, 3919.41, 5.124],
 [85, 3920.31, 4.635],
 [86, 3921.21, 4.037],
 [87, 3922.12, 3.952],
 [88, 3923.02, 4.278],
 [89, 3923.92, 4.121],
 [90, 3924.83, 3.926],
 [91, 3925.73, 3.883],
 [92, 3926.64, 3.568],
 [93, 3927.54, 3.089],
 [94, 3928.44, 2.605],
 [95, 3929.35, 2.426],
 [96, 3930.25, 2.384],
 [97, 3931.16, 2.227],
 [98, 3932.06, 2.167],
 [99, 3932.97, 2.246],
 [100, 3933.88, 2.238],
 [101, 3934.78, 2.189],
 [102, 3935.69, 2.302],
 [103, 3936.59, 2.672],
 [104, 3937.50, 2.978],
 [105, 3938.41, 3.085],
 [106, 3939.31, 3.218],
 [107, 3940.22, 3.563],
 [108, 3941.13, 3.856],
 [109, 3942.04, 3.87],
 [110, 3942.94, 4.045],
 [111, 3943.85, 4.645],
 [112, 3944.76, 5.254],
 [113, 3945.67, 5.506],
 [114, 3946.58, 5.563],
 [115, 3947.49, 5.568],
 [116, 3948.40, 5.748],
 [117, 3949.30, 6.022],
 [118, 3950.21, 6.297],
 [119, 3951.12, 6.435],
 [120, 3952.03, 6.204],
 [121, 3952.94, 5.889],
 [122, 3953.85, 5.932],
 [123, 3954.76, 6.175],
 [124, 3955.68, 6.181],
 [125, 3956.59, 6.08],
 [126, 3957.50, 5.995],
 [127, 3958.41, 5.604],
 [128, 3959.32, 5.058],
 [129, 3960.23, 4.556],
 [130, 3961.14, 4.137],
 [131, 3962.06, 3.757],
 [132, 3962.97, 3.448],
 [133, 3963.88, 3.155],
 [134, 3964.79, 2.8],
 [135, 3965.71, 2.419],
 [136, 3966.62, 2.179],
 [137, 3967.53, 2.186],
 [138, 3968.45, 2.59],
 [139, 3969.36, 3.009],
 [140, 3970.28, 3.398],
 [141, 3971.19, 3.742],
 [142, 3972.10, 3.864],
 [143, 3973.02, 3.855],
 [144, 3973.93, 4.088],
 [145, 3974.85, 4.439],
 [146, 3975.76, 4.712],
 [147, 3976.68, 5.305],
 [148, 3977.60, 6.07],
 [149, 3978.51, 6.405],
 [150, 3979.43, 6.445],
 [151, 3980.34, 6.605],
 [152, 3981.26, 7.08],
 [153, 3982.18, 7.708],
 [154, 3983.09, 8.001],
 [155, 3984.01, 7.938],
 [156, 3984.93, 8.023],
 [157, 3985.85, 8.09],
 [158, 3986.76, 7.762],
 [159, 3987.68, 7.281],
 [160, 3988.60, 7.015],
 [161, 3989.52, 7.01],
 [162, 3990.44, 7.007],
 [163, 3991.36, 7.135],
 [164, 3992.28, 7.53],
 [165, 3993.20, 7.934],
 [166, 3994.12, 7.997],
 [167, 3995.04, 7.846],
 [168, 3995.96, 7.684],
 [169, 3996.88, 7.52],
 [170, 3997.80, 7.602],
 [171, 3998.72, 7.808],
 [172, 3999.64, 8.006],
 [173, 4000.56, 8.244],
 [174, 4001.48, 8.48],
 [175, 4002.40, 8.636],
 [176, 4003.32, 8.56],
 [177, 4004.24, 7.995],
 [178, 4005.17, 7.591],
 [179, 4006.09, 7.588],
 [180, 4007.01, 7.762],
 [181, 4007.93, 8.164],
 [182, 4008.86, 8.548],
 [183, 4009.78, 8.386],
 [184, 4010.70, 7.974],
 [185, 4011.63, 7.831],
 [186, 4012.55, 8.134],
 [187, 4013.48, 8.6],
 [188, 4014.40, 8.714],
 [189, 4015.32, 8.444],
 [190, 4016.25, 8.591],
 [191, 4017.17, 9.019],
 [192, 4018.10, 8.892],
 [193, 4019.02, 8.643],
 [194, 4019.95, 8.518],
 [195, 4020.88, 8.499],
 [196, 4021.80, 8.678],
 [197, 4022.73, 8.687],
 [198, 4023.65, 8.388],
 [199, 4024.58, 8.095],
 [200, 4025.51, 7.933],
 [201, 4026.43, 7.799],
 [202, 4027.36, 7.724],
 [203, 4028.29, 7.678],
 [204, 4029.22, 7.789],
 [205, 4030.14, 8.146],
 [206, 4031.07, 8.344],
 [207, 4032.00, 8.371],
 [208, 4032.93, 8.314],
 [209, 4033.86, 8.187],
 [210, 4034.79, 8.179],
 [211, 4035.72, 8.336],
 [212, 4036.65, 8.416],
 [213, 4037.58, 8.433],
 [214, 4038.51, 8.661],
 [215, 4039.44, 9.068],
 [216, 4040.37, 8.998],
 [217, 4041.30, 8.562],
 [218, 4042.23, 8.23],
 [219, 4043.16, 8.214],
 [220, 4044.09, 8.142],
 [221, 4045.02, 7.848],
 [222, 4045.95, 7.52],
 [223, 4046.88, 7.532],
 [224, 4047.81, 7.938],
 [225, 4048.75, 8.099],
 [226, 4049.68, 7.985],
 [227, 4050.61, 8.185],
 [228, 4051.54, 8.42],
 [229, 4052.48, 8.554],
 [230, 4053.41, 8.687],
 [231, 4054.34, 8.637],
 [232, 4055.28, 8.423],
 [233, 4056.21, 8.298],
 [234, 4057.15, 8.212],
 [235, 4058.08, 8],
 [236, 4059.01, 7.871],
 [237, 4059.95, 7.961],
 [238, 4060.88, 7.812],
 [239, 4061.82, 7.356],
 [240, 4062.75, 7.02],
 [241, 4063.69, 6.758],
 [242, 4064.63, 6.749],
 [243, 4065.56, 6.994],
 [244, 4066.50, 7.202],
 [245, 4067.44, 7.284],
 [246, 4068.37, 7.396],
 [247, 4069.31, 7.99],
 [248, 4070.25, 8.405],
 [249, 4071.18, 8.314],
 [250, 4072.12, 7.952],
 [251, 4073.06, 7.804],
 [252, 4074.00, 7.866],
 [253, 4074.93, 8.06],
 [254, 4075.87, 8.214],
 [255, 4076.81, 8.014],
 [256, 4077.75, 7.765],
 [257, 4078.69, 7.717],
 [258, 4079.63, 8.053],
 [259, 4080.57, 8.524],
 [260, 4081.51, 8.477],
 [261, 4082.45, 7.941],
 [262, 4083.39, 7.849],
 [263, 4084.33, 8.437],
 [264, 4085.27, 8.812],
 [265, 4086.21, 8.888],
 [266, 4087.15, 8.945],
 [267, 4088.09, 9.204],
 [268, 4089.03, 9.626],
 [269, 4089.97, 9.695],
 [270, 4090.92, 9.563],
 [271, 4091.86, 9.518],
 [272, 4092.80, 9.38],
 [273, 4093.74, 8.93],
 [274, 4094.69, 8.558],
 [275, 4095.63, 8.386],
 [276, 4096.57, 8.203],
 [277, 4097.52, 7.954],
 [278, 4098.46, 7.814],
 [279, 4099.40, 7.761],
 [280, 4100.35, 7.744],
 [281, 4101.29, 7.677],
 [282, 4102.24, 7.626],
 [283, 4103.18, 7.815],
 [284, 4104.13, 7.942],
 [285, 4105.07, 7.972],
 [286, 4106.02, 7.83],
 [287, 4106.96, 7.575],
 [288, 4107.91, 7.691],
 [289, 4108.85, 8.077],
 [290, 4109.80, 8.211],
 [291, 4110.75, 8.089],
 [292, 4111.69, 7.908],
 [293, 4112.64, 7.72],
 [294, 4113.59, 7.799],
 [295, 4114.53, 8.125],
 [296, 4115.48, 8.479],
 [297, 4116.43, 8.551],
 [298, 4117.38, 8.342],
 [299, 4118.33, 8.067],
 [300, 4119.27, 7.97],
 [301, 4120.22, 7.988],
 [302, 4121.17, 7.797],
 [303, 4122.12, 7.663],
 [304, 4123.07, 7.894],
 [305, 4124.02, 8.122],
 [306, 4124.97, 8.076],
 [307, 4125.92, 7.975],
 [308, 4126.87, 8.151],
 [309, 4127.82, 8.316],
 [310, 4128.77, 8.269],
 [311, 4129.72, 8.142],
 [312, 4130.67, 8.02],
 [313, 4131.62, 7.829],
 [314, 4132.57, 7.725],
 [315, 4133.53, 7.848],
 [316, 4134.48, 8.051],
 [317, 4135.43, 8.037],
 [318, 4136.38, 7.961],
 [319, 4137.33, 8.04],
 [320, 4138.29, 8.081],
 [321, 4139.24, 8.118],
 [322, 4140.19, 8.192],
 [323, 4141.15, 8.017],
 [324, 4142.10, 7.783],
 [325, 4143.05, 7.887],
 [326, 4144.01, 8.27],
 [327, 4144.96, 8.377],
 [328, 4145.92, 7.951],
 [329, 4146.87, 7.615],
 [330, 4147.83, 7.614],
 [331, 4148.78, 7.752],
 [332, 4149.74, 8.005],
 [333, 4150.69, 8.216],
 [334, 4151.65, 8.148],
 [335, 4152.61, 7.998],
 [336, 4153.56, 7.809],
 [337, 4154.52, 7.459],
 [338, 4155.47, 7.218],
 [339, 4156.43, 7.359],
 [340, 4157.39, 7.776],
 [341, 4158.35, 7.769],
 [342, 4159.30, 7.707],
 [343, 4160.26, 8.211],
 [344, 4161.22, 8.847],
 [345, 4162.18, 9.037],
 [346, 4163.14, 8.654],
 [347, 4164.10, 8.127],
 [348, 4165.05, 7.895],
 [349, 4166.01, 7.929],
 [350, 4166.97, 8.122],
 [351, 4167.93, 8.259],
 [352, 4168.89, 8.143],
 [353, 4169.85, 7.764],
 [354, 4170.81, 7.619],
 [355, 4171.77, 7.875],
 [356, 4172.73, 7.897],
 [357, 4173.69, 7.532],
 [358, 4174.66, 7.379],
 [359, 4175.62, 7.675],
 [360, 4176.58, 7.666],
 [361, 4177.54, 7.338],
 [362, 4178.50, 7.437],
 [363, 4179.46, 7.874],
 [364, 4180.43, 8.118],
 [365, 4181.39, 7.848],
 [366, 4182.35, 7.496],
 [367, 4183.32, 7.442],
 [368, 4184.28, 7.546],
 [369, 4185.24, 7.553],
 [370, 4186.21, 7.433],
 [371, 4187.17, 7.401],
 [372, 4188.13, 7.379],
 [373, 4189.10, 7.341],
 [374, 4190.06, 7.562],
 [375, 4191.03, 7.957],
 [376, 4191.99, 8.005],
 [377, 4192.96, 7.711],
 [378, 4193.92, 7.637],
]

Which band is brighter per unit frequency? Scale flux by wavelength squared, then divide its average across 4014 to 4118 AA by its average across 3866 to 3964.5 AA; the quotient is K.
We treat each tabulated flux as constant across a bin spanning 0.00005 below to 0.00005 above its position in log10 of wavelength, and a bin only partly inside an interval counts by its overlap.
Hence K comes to 2.00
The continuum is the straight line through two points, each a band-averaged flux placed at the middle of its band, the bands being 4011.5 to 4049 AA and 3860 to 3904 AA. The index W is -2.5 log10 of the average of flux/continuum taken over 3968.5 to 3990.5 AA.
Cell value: 0.17 mag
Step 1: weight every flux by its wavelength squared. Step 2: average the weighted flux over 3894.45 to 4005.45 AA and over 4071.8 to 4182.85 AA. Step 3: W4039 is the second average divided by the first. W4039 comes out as 1.67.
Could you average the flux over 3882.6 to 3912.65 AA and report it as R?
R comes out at 4.81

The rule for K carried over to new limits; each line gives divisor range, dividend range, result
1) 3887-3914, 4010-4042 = 1.80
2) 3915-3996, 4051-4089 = 1.73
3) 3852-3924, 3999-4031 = 2.00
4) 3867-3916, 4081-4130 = 2.03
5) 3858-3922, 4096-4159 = 1.98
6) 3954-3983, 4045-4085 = 1.78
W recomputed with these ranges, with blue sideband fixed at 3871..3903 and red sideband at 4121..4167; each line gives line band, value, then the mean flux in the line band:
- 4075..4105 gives -0.167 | 8.41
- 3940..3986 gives 0.062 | 5.08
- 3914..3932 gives 0.150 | 4.15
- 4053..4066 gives -0.150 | 7.77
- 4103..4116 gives -0.064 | 7.95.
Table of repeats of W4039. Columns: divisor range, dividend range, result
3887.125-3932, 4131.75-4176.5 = 1.93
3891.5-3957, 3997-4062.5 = 1.87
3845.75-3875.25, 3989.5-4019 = 2.30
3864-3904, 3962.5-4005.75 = 1.56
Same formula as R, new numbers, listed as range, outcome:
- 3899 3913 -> 5.32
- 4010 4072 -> 8.13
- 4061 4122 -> 8.1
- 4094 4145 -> 8.01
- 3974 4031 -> 7.73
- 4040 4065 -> 8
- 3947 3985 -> 5.09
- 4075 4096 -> 8.65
